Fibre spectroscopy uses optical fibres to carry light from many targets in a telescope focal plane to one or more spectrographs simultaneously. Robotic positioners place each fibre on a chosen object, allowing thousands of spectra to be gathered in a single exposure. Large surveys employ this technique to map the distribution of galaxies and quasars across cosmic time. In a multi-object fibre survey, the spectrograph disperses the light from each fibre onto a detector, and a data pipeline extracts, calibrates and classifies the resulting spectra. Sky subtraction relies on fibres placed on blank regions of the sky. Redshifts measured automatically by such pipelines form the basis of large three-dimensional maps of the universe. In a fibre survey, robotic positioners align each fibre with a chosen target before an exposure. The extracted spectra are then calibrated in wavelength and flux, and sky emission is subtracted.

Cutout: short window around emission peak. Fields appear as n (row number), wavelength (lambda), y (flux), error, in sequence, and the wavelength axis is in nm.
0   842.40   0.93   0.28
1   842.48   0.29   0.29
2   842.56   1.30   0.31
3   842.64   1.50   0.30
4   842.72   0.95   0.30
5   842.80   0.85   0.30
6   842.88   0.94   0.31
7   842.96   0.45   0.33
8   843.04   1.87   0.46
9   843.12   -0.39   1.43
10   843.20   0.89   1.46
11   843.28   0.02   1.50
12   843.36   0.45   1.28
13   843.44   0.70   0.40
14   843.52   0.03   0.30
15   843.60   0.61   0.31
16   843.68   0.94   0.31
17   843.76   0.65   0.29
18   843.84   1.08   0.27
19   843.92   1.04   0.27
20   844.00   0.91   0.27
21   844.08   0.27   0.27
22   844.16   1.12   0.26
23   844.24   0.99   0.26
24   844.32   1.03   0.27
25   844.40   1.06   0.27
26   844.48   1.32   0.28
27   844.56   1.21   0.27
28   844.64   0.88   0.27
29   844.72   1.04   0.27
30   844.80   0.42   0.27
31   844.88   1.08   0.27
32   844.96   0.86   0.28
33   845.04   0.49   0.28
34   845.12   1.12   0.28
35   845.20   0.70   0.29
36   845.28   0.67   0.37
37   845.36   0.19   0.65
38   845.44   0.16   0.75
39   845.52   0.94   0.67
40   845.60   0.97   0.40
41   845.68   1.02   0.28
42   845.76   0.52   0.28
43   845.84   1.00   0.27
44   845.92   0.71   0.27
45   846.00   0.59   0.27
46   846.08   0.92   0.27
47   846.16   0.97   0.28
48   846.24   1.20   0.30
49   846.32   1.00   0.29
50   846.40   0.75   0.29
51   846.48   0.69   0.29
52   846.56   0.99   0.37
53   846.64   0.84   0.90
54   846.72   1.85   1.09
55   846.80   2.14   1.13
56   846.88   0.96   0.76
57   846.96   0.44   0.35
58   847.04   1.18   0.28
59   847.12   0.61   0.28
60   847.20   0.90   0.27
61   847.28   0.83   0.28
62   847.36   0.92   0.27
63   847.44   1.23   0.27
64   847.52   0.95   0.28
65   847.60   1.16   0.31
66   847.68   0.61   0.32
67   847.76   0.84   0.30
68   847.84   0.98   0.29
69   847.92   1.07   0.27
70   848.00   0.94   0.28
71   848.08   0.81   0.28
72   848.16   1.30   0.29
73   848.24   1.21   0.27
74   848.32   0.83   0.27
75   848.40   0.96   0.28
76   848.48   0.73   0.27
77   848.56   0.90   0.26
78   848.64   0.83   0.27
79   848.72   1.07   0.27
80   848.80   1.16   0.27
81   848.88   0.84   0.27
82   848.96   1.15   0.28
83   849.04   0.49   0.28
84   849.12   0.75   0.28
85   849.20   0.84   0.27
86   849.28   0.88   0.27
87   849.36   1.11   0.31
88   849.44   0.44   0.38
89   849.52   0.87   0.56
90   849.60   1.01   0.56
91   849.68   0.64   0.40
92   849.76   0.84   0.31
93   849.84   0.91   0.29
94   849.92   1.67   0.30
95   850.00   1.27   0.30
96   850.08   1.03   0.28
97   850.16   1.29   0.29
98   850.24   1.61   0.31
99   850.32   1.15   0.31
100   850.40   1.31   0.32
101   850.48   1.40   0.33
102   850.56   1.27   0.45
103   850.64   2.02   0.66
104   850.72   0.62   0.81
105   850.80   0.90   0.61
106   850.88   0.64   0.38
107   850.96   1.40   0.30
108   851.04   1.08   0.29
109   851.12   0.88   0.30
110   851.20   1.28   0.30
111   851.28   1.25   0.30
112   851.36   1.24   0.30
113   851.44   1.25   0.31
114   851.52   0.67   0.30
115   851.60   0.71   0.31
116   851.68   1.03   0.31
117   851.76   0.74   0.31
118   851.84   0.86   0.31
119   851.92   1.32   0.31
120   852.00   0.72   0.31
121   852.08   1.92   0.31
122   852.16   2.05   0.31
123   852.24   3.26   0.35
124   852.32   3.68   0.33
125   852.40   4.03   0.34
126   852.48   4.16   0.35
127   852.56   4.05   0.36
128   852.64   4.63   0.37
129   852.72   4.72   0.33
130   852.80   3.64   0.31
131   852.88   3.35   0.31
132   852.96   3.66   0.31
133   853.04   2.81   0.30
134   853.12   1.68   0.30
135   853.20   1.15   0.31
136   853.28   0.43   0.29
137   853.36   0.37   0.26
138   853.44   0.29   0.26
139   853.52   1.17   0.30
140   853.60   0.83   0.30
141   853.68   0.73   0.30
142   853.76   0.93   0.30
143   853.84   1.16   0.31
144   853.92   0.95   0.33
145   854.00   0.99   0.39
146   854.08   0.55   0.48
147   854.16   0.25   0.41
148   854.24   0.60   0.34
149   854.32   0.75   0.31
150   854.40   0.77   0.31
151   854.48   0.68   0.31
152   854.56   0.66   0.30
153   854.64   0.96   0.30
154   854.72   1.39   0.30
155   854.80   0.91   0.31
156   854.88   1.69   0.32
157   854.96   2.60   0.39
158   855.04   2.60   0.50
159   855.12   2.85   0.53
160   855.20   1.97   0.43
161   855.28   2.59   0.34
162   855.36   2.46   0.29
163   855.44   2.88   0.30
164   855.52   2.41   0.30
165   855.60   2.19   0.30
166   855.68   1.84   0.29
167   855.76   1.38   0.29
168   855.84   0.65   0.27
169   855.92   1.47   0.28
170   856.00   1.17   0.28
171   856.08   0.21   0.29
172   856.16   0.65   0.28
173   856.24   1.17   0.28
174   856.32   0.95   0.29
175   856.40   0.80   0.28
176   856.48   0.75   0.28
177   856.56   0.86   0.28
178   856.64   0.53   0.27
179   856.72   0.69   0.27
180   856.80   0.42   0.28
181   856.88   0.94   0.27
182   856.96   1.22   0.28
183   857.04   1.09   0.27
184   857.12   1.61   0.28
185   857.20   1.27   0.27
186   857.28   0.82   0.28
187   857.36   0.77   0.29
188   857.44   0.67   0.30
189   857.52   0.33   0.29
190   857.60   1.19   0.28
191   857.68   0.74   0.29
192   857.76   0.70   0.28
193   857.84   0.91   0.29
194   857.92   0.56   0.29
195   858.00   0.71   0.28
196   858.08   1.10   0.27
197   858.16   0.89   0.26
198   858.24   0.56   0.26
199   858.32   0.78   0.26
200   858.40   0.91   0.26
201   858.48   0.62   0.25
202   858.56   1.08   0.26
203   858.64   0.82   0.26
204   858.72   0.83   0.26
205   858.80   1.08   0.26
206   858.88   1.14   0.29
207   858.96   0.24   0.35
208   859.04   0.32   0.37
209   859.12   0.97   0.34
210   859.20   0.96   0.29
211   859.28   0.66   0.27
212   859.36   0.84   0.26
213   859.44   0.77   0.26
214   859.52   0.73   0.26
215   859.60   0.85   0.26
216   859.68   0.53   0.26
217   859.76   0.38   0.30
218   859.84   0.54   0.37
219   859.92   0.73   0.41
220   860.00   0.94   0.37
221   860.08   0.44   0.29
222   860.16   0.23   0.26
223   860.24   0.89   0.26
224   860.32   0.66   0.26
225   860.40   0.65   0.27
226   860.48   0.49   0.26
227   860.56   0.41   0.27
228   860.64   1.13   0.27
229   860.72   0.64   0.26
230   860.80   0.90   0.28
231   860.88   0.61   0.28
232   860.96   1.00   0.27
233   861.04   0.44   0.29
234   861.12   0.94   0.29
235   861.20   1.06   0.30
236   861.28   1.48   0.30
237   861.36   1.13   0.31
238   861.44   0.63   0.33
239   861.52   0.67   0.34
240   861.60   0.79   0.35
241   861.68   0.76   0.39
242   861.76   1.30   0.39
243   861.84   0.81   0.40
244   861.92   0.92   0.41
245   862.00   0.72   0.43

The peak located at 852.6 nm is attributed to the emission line H-alpha 6563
